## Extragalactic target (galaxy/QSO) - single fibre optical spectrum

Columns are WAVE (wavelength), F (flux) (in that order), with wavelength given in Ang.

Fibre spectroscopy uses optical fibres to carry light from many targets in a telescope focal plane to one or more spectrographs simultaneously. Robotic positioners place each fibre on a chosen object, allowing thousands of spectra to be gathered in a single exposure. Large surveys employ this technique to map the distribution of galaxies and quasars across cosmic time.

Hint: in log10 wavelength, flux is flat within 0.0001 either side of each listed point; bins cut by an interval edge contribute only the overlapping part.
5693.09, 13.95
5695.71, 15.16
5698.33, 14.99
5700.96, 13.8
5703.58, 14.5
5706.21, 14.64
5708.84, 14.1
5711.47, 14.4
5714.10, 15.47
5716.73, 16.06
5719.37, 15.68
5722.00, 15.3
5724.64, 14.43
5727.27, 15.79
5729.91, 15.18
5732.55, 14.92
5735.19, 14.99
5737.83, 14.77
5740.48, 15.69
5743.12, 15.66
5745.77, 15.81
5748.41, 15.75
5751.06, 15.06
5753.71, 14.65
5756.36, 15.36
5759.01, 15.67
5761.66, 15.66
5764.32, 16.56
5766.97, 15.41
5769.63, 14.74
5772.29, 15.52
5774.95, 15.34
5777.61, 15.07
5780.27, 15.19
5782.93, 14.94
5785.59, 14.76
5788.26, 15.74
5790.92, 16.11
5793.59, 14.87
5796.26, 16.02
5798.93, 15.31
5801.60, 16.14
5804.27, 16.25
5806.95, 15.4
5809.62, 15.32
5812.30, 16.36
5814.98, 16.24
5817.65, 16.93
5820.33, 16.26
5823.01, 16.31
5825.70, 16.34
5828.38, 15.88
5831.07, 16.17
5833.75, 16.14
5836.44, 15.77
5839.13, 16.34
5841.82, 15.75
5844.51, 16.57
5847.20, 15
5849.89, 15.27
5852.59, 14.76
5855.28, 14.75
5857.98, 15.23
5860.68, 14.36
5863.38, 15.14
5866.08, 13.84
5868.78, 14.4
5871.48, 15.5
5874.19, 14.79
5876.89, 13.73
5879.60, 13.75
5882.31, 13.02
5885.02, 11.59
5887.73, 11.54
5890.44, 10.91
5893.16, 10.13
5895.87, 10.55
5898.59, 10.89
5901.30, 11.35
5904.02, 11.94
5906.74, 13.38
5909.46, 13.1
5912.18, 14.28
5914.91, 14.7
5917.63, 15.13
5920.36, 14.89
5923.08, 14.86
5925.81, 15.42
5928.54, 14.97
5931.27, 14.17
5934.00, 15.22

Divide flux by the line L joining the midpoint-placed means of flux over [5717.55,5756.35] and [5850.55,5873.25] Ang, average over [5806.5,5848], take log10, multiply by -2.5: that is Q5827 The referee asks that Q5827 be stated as -0.08 mag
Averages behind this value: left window 15.3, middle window 16.1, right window 14.8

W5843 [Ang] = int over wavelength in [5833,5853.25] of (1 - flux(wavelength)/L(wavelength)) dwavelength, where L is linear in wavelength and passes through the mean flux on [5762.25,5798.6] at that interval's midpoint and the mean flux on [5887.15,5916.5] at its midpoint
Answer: -3.0 Ang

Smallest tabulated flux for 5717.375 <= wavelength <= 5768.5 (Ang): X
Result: 14.43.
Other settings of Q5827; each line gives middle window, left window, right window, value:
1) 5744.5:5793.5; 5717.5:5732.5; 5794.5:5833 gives 0.02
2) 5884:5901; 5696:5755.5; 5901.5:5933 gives 0.29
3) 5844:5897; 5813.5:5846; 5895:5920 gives 0.06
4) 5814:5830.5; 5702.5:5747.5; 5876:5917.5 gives -0.20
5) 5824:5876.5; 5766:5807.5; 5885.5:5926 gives -0.10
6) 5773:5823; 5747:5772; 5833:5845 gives 0.00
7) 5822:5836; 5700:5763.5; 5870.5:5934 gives -0.15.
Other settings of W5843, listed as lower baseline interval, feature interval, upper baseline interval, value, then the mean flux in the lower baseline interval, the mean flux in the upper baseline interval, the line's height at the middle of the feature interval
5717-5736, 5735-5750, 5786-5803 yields -0.1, 15.2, 15.7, 15.3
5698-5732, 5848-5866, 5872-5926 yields -1.9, 14.9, 13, 13.4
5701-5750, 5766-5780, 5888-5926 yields -0.6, 15.1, 12.9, 14.5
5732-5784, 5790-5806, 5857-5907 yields -1.3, 15.3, 12.9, 14.6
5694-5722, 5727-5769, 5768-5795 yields -0.9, 14.9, 15.2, 15.1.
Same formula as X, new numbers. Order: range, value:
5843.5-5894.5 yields 10.13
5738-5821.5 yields 14.65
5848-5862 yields 14.36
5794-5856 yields 14.75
